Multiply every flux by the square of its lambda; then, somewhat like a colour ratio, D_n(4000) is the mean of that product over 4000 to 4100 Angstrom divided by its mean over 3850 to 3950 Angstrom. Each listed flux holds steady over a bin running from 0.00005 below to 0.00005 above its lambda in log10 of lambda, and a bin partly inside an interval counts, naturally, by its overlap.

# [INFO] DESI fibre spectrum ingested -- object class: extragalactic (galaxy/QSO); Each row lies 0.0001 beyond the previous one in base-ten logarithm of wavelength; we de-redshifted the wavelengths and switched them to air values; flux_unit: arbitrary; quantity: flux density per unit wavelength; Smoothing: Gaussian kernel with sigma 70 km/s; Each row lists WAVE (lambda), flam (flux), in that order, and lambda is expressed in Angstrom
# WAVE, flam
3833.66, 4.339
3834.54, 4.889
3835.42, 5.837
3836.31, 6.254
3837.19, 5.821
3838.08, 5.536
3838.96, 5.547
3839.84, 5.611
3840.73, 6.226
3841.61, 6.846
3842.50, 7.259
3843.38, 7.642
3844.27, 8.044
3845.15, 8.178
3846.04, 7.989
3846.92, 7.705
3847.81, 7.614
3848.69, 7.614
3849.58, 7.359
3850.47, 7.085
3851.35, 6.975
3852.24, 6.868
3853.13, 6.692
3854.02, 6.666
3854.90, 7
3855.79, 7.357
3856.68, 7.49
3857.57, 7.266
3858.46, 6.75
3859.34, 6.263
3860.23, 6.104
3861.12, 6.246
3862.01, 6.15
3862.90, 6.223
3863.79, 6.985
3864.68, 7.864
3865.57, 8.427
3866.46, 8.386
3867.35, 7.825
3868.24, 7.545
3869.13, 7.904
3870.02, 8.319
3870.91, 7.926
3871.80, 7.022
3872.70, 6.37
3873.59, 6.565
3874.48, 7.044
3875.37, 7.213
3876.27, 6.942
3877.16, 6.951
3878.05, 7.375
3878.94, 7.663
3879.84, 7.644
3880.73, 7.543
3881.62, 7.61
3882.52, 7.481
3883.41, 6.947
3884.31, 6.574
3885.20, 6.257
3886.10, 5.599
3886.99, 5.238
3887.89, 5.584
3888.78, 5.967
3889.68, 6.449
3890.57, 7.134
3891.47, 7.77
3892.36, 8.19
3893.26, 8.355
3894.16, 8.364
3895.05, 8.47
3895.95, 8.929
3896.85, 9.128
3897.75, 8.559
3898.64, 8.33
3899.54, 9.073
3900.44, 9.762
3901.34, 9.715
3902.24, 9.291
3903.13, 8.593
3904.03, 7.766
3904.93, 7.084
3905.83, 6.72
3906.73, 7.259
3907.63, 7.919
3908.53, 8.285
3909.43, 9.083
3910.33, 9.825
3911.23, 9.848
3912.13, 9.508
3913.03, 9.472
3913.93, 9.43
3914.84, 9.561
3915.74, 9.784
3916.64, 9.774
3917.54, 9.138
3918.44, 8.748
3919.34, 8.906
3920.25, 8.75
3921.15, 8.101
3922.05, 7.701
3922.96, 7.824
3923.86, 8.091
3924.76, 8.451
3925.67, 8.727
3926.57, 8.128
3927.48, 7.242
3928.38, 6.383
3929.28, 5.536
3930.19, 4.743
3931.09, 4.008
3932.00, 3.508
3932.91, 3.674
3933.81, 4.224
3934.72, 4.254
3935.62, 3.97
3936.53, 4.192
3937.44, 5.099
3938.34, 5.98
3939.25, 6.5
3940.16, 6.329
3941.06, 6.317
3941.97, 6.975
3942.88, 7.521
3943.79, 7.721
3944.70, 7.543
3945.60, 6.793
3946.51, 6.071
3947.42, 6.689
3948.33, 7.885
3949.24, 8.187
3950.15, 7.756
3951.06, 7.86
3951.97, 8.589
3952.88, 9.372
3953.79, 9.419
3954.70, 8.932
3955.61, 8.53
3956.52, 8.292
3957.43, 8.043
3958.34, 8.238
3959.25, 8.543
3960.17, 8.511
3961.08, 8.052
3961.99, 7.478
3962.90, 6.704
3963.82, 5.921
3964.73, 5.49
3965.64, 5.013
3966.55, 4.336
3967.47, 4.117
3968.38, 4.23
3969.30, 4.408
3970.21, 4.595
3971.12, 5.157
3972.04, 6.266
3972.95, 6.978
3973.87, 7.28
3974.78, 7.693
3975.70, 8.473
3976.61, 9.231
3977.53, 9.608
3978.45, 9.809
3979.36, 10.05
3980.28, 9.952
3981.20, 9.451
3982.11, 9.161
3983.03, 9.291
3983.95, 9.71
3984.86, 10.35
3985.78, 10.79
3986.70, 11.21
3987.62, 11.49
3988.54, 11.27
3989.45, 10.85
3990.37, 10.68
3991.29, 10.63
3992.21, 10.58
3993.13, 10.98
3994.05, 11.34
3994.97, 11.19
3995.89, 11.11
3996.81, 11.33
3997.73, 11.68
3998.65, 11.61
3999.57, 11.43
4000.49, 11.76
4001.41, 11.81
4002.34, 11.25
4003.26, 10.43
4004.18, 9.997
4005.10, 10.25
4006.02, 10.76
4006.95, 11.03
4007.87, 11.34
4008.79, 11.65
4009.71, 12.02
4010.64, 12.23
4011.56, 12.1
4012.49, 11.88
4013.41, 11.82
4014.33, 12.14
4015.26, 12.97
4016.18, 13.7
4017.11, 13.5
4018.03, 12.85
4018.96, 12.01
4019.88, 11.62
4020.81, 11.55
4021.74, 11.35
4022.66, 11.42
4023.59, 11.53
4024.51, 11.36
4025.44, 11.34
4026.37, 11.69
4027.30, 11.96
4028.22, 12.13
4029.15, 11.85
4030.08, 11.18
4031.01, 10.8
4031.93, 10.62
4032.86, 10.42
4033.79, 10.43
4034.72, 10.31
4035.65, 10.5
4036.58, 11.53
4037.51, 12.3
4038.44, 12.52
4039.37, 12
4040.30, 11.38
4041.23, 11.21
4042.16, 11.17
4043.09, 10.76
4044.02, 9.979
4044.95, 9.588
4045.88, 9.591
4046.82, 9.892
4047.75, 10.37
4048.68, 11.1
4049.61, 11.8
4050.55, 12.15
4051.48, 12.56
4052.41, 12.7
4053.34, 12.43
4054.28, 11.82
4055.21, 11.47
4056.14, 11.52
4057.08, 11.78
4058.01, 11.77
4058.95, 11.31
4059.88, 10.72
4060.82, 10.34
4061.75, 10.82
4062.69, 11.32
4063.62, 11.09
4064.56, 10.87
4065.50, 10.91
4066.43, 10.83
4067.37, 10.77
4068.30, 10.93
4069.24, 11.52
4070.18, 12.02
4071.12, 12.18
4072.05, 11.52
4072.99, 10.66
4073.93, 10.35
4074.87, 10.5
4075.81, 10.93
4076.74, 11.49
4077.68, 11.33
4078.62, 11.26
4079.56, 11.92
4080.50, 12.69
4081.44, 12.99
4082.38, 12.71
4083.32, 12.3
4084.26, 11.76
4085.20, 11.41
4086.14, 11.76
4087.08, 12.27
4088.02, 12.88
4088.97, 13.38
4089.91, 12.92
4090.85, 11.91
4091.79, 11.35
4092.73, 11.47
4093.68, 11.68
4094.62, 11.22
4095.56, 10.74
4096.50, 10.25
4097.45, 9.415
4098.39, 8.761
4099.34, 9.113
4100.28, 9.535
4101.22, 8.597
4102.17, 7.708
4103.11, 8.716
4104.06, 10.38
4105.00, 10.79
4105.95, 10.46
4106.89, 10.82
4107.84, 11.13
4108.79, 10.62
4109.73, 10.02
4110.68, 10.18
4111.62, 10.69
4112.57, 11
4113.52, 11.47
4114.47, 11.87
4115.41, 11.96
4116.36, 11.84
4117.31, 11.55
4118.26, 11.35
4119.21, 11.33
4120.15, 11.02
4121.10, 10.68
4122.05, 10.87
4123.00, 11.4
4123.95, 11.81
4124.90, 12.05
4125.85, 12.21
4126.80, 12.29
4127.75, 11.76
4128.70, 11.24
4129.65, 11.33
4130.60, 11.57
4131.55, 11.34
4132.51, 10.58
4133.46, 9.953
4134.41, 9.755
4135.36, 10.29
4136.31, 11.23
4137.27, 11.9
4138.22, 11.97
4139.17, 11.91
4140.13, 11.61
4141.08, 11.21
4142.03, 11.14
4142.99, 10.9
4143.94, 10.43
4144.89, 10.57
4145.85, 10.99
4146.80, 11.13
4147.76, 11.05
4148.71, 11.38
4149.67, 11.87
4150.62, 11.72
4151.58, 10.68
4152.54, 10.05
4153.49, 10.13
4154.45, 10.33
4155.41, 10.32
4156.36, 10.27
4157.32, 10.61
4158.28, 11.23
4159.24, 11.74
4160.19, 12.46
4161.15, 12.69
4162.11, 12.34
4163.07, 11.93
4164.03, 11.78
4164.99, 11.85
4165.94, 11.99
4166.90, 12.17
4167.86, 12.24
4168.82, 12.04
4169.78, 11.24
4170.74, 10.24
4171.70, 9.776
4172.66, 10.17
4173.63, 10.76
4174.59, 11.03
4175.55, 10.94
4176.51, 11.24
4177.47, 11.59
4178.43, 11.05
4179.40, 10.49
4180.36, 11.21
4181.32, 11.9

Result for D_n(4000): 1.7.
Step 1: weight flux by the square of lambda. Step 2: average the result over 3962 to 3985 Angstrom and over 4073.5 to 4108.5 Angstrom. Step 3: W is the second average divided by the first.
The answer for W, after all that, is 1.6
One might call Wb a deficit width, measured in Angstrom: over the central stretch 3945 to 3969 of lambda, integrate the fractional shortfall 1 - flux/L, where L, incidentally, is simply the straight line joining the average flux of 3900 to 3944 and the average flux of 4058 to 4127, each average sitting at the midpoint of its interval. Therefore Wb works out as 2.7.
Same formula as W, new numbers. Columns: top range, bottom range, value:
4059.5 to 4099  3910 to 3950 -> 1.70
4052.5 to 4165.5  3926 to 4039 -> 1.30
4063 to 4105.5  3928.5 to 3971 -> 1.85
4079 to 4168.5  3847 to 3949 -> 1.71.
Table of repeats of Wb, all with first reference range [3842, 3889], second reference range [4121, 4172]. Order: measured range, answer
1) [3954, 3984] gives 4.1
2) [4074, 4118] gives -2.3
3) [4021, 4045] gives -4.1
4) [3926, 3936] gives 3.7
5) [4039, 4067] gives -3.6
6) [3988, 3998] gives -2.3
